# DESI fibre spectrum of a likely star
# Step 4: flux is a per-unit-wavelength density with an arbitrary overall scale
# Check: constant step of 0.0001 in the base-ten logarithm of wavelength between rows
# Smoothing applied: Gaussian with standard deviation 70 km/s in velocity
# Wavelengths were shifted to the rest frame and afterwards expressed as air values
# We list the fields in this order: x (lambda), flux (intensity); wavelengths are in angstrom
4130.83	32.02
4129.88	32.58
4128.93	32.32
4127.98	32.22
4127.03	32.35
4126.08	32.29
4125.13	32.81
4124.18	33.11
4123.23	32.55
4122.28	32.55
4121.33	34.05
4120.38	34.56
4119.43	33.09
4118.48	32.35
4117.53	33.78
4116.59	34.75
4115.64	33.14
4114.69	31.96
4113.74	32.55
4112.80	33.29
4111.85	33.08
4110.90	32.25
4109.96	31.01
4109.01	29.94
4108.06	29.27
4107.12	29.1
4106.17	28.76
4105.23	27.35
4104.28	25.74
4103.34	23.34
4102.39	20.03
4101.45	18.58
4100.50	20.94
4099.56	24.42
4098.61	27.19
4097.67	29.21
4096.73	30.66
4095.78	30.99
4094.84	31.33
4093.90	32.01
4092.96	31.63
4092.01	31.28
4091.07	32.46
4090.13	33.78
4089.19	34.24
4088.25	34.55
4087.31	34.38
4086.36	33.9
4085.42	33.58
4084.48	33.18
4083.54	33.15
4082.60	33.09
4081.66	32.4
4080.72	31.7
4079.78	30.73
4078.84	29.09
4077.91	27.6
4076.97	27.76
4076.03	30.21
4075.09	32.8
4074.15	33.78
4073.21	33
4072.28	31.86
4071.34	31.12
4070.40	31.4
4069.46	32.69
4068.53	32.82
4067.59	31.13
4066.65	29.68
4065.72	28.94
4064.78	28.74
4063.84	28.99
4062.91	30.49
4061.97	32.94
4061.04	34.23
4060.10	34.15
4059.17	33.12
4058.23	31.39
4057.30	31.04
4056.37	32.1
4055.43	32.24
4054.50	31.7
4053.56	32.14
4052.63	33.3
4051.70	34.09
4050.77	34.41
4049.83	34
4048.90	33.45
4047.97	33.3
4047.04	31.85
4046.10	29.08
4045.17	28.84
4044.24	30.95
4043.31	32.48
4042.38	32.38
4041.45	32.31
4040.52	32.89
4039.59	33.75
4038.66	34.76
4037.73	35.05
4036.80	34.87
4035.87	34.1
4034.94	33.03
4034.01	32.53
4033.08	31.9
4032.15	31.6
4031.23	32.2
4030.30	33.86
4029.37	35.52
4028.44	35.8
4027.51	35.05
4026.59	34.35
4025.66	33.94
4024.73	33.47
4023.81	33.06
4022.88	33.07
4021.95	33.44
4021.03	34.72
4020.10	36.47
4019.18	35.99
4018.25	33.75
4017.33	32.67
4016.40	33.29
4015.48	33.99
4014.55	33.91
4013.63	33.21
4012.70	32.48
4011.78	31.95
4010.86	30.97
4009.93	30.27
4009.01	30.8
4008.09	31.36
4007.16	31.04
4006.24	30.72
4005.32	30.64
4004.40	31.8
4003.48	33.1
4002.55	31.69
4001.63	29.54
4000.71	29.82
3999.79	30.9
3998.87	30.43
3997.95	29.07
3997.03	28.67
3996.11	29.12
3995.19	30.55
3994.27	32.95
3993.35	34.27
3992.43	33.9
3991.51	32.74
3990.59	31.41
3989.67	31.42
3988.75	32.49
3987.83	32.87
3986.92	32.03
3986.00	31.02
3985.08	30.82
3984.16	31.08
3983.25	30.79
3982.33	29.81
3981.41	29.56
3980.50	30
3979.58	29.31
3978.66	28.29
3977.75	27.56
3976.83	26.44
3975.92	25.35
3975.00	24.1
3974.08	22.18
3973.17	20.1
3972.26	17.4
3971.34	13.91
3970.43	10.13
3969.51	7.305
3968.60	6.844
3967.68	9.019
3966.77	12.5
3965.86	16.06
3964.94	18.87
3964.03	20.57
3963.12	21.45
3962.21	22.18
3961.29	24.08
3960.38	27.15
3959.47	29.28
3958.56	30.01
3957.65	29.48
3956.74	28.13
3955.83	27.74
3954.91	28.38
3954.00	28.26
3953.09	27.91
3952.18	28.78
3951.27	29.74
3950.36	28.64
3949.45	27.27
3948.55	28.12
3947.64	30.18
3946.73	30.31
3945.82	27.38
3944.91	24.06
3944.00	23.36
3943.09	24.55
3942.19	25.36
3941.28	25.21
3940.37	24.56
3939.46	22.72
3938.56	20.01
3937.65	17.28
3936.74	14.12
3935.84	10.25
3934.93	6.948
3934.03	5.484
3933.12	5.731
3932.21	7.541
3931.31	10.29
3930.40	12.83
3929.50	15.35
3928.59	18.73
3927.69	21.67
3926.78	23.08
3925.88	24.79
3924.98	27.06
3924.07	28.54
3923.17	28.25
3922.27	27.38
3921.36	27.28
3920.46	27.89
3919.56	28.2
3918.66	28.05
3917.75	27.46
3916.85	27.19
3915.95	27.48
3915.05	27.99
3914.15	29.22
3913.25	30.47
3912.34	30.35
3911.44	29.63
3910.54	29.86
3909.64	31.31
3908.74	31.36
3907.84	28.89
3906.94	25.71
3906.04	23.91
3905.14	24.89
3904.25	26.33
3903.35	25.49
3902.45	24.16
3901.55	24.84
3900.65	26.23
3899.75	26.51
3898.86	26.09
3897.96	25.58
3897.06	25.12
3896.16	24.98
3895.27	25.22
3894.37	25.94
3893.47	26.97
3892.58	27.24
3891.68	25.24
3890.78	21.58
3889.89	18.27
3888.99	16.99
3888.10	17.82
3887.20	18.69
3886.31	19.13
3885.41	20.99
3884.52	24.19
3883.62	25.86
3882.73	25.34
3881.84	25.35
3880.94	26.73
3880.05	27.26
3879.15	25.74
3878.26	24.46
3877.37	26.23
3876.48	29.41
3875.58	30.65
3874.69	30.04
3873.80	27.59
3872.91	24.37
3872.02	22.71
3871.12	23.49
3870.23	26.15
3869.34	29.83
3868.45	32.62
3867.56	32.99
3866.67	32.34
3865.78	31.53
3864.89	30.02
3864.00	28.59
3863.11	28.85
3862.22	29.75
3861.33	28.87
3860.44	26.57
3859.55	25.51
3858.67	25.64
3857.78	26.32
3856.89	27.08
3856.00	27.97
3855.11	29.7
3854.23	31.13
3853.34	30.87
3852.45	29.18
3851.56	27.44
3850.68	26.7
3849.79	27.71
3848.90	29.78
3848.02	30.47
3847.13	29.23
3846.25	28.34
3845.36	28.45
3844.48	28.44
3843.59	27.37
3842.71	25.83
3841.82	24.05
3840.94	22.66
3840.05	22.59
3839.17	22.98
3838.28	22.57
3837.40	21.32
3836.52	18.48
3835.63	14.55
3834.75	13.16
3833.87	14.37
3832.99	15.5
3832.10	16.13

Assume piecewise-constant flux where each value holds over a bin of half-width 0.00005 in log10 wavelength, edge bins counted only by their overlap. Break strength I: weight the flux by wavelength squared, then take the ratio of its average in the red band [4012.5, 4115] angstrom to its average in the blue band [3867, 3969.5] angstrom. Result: 1.42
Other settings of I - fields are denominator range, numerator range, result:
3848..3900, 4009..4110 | 1.31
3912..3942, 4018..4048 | 1.64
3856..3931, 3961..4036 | 1.17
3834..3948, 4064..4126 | 1.38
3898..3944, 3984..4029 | 1.45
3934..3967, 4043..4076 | 1.42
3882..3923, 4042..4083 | 1.33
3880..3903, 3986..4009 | 1.38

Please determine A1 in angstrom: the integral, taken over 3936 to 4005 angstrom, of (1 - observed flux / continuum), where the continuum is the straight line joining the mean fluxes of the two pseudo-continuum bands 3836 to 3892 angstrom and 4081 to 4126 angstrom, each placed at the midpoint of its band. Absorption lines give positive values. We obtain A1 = 5.7 angstrom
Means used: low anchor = 26.2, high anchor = 30.9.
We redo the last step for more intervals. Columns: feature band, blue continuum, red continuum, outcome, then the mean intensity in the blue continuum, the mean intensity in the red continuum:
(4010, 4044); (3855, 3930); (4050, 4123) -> -4.5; 26.3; 31.1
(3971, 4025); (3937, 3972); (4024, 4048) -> -4.0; 23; 33.1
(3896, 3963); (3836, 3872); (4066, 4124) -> 9.2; 27.4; 30.9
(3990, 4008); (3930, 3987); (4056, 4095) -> -3.8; 22.4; 31.9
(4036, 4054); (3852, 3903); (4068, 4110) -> -2.2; 26.3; 30.2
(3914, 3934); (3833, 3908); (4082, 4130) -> 3.3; 25.6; 31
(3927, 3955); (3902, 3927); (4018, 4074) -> 7.6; 27.6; 32.8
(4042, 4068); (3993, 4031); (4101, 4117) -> -0.7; 32.5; 29.1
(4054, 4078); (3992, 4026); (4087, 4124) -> -0.2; 32.2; 30.4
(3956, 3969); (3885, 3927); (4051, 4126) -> 2.9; 25.9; 31.1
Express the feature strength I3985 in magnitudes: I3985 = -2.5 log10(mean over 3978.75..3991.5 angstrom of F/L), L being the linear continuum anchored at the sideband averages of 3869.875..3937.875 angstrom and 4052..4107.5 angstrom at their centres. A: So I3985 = -0.15 mag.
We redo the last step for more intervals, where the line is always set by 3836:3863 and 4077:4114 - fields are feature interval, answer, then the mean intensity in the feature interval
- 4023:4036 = -0.15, 33.6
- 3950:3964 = 0.04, 27.2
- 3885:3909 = 0.14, 24.2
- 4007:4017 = -0.11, 32.1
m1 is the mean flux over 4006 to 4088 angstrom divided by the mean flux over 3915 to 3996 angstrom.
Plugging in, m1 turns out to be 1.35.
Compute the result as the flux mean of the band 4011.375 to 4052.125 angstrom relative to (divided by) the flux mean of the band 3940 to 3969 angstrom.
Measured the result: 1.4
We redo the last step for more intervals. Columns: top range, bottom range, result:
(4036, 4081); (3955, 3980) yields 1.49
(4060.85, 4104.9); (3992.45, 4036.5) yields 0.93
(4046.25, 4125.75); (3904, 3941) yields 1.37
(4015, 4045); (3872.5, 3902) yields 1.36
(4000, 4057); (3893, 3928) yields 1.22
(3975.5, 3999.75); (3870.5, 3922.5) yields 1.18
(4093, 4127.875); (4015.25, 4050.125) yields 0.90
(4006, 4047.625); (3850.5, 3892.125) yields 1.25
